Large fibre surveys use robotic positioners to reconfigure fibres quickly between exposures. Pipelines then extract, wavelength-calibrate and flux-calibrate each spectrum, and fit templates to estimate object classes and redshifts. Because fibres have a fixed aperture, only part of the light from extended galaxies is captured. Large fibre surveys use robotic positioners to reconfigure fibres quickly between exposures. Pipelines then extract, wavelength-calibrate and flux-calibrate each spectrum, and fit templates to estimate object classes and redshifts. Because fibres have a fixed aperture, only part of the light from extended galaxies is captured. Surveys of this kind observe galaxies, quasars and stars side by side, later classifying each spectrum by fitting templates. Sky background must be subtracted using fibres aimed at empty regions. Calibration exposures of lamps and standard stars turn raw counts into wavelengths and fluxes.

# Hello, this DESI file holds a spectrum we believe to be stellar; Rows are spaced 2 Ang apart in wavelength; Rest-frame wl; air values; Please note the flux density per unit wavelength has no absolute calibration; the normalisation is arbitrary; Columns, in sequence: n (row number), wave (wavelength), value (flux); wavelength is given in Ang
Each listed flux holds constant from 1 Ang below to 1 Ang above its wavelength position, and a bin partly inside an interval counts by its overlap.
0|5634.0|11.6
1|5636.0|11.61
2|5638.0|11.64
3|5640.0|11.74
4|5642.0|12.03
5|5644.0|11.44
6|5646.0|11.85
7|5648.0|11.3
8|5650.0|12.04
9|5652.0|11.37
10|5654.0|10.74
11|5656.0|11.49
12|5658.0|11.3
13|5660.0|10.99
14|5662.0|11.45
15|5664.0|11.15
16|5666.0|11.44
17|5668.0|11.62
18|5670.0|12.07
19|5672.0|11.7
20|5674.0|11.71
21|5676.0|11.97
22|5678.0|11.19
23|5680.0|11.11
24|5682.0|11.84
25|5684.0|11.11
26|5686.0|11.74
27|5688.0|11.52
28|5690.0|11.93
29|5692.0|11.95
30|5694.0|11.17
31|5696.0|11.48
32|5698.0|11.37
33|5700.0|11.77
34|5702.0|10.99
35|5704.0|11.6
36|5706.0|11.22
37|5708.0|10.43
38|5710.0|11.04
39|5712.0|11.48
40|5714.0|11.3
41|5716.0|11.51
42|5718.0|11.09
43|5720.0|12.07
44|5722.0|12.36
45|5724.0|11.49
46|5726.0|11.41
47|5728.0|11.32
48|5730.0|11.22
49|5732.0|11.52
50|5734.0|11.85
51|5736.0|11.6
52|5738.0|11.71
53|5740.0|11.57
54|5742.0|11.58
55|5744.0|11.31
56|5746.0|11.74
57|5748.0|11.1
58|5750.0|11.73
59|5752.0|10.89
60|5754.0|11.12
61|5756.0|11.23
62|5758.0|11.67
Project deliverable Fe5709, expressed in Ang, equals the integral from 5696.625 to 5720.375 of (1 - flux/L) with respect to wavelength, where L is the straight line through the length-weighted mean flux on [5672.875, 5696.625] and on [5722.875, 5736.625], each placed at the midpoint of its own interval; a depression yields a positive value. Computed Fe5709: 0.5 Ang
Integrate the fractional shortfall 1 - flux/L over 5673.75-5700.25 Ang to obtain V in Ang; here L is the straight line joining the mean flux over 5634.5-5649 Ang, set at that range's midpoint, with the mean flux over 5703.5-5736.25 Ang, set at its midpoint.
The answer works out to -0.1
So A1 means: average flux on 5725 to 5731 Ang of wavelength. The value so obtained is 11.3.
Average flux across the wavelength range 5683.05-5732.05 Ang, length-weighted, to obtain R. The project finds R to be 11.4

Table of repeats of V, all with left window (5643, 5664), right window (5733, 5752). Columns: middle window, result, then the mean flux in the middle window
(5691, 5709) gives 0.21 Ang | 11.3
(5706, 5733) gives 0.24 Ang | 11.4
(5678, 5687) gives 0.01 Ang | 11.4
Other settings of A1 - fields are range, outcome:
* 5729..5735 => 11.5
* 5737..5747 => 11.6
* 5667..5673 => 11.8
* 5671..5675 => 11.7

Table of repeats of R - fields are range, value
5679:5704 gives 11.5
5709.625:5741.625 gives 11.5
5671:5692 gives 11.6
